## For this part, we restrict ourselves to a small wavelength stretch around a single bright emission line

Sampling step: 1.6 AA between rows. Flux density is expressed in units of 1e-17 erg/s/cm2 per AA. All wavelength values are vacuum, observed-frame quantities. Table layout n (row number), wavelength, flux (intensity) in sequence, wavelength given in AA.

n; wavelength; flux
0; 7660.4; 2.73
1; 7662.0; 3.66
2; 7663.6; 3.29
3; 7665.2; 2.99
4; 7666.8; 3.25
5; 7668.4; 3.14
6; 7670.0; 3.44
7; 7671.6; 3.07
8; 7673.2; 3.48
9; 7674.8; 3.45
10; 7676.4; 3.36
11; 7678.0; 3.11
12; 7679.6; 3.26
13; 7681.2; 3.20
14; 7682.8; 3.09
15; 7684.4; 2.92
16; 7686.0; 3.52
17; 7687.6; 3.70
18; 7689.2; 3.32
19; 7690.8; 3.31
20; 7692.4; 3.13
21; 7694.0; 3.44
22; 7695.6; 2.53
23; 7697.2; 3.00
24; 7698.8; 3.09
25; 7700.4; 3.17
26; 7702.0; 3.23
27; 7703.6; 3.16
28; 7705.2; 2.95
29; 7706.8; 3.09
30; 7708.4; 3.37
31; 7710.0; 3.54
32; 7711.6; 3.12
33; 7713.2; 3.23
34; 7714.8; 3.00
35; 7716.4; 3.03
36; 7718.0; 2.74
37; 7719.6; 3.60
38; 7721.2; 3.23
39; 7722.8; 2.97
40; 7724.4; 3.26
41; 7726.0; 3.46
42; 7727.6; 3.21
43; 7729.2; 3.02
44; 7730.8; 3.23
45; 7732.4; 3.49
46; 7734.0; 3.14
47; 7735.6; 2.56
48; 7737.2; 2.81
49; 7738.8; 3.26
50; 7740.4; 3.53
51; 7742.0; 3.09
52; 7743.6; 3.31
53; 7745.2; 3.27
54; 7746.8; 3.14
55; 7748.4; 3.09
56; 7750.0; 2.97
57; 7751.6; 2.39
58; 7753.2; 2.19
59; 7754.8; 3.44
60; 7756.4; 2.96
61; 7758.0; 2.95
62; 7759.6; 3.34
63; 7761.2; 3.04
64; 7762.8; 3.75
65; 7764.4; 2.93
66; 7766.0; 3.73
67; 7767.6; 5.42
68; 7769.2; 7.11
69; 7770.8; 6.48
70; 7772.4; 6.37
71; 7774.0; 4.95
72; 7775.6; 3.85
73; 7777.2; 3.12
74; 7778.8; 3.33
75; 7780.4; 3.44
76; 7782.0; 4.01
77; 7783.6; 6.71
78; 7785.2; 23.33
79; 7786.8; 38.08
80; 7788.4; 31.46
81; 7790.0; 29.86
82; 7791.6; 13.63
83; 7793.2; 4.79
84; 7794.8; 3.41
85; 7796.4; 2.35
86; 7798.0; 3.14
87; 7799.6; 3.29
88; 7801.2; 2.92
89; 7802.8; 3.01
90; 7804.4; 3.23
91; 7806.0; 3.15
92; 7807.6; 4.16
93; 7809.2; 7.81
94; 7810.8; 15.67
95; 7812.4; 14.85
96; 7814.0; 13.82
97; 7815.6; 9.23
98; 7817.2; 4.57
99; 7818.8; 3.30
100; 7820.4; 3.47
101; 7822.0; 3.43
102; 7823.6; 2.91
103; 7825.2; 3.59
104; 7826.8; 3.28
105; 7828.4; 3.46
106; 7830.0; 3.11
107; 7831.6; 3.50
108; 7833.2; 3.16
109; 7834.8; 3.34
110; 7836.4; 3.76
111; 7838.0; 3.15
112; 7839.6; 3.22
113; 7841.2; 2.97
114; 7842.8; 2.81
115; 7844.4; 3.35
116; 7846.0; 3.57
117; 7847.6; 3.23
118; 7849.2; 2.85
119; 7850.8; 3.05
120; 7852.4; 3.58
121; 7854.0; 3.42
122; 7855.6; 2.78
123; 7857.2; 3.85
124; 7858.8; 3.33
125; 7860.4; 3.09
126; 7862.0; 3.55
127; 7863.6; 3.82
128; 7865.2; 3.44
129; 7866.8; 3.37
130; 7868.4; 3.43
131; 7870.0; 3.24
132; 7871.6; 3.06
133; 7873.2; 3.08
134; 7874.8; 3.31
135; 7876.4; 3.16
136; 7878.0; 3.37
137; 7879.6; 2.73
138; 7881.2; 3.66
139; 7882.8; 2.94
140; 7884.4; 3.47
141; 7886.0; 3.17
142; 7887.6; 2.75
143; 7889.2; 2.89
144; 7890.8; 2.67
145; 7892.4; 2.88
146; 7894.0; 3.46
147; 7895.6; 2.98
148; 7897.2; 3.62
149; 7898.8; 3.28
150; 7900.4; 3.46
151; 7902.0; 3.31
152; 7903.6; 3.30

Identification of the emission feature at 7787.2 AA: H-alpha 6563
